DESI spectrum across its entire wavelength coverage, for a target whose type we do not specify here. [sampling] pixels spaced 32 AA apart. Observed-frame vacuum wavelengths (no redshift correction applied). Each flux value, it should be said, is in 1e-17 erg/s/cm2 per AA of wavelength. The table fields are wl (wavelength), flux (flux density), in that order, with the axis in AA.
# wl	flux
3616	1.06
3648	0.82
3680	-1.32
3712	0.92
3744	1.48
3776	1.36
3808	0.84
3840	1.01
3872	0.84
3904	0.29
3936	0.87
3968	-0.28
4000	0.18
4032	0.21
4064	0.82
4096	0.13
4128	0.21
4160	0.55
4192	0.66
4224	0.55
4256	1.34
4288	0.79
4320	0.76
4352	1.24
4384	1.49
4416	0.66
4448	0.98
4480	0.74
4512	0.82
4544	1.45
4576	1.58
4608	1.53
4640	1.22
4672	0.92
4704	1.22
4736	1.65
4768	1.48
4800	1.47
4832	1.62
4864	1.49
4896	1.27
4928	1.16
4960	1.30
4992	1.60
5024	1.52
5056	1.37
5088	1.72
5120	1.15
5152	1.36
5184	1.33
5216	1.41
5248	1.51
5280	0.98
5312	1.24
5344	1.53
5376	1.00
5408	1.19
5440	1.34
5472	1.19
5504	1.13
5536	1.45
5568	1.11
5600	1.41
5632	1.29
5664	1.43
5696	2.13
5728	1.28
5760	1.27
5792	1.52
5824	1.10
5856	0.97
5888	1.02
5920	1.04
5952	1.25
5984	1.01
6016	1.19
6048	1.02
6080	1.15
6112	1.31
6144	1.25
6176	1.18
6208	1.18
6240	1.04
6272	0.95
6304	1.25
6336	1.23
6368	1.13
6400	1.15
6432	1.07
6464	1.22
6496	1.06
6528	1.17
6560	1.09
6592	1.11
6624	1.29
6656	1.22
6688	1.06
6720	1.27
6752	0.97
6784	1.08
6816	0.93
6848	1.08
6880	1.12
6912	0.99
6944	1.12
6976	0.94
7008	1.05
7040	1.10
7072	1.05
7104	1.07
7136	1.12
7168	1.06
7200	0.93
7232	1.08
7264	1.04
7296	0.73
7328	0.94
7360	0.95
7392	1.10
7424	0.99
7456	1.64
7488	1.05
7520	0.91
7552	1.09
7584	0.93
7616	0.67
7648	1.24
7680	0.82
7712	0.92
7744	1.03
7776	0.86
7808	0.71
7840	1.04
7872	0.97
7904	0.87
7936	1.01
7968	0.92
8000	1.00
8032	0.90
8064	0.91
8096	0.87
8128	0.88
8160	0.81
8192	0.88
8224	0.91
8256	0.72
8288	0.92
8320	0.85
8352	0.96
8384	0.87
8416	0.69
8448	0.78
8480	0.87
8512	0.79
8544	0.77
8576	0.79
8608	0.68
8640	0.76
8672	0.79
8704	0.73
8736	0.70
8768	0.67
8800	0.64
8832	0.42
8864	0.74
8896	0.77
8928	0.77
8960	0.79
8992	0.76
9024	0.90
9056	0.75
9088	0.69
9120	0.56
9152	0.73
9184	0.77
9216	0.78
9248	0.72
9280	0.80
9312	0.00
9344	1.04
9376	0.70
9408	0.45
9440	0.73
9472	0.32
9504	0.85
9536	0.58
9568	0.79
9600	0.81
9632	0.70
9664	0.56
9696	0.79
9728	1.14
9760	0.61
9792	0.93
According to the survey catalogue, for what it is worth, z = 0.137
